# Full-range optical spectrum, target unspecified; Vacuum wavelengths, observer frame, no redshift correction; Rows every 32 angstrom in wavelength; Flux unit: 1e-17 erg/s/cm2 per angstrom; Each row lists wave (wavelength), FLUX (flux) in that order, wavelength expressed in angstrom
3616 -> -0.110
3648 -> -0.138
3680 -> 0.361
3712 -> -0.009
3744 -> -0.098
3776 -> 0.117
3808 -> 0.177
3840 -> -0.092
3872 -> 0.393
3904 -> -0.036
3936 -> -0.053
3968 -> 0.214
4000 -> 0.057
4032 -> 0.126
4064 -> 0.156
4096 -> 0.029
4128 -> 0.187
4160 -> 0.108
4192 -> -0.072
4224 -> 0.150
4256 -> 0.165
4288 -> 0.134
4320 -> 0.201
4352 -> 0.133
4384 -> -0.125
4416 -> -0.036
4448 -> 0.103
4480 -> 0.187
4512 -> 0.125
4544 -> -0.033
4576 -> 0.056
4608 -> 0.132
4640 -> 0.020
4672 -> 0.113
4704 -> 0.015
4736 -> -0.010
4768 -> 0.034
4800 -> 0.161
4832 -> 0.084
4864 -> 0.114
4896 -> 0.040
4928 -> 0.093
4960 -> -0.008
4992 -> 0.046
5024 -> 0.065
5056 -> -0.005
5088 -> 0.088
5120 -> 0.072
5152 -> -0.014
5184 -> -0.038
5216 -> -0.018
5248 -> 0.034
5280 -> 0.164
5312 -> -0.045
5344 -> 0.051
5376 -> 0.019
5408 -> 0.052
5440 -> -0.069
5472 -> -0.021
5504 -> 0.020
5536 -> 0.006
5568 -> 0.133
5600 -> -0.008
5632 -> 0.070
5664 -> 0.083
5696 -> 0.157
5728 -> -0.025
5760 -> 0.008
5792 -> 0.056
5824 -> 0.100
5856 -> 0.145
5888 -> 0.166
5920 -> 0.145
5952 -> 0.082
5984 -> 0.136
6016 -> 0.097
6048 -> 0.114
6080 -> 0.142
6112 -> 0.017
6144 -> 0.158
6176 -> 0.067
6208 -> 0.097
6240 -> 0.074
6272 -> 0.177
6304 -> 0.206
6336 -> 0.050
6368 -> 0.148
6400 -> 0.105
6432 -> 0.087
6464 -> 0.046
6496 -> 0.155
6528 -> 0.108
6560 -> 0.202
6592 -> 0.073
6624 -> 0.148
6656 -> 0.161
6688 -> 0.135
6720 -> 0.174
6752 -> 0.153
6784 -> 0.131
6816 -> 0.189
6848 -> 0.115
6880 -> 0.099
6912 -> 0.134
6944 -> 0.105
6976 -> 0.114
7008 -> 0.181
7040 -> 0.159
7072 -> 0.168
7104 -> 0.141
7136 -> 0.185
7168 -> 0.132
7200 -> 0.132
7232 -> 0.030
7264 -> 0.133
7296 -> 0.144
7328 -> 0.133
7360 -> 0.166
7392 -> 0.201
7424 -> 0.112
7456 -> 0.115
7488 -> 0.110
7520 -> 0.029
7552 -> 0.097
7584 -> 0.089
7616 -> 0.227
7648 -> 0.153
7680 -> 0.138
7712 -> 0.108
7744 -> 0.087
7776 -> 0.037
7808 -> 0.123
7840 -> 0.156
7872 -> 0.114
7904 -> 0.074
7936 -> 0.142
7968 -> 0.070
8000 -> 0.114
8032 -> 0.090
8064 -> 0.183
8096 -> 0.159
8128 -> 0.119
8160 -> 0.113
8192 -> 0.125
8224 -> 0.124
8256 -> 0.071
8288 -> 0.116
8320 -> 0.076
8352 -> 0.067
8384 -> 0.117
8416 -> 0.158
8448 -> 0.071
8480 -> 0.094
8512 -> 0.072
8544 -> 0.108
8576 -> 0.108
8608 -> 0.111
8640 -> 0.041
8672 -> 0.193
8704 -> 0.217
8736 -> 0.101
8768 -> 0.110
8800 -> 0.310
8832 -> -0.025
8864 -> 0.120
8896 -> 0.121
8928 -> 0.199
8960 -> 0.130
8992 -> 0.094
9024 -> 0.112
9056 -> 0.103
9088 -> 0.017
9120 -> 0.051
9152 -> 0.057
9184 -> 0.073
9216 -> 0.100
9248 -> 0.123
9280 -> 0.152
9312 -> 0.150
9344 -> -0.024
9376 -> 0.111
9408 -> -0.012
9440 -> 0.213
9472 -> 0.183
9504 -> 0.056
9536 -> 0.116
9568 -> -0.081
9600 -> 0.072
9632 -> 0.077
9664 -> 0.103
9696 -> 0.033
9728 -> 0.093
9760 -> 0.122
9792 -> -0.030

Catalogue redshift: 0.76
